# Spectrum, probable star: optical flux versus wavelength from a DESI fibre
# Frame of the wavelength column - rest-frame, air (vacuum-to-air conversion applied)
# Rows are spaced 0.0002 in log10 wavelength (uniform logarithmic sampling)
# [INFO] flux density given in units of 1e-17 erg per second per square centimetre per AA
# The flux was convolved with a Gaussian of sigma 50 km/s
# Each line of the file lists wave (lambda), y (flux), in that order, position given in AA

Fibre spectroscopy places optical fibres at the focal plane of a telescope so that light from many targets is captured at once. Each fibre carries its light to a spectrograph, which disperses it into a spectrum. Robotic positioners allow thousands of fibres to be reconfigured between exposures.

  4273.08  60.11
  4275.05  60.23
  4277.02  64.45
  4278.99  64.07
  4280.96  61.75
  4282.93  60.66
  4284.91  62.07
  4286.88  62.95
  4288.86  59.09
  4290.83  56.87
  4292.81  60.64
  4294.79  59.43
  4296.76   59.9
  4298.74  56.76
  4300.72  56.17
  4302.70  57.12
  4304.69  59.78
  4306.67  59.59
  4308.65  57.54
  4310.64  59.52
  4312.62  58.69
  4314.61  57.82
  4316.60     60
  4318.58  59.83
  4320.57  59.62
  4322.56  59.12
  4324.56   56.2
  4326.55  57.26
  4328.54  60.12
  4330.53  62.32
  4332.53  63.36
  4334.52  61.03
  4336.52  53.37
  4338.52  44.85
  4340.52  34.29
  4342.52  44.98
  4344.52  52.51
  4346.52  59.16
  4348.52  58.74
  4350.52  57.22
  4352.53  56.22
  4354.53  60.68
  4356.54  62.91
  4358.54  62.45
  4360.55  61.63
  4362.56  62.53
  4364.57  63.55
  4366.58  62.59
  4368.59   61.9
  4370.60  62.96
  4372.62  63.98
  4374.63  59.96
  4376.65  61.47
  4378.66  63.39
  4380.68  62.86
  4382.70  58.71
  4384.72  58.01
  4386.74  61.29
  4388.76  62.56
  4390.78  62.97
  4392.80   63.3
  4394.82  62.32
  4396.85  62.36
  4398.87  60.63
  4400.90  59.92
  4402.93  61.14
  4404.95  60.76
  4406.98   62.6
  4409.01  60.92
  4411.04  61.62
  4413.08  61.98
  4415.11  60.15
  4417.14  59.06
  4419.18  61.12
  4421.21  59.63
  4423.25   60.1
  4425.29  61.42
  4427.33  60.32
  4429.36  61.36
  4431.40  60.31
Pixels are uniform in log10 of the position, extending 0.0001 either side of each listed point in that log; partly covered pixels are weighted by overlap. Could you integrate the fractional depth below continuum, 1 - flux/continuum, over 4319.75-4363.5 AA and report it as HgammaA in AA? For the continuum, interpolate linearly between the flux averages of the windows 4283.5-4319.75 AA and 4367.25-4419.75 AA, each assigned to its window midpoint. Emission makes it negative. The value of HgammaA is 2.4 AA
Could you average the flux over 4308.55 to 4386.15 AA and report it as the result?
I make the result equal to 58.6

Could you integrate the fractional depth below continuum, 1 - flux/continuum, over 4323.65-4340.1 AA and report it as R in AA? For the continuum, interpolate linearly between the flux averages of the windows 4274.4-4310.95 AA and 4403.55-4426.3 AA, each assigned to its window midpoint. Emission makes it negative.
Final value 1.01 AA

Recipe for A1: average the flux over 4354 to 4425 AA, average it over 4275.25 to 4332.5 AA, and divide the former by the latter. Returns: 1.03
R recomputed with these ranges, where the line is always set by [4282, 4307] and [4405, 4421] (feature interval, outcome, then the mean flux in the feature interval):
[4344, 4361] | 0.3 AA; 59.2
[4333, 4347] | 2.3 AA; 50.2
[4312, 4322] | 0.1 AA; 59.2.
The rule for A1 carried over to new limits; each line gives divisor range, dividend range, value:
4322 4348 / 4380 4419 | 1.12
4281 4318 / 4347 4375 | 1.03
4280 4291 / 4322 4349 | 0.90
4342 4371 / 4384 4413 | 1.03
